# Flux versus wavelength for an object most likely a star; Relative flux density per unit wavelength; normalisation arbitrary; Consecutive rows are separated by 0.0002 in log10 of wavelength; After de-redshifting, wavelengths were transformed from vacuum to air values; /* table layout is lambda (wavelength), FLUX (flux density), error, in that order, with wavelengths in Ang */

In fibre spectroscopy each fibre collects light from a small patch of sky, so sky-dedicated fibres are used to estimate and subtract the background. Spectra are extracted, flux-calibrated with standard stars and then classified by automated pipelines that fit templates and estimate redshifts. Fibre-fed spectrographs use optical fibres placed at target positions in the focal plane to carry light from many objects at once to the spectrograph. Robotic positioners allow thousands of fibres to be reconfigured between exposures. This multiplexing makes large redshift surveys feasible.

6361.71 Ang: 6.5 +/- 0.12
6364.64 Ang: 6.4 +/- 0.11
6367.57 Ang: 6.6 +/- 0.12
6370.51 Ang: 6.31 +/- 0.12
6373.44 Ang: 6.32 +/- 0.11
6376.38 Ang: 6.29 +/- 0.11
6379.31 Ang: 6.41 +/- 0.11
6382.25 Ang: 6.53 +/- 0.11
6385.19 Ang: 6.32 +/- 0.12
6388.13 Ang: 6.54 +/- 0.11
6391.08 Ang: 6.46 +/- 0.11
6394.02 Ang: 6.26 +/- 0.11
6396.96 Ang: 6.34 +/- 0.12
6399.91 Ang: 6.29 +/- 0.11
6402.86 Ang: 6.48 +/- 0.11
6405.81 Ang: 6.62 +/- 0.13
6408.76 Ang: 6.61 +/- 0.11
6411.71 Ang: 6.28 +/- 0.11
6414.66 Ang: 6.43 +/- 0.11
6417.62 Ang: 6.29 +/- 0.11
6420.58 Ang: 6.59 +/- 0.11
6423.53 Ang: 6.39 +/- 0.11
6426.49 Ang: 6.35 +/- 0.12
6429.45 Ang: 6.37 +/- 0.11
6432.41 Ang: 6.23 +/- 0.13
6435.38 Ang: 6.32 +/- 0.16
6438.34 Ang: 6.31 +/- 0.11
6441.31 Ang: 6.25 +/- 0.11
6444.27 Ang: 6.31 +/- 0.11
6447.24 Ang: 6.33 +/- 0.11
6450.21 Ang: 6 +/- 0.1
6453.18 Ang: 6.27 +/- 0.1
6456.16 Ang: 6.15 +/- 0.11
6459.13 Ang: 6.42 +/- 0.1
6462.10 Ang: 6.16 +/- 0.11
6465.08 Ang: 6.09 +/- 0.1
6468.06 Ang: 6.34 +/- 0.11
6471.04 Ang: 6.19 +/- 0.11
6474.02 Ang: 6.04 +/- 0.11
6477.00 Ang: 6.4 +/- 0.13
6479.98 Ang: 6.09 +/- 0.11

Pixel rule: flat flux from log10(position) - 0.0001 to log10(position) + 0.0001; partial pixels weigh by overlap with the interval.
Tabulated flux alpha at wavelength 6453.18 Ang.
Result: 6.27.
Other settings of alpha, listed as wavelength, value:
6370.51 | 6.31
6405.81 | 6.62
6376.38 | 6.29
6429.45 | 6.37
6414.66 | 6.43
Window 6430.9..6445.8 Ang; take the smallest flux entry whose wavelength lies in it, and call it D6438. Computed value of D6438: 6.23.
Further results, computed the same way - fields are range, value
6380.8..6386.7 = 6.32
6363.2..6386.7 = 6.29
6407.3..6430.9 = 6.28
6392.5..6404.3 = 6.26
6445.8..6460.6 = 6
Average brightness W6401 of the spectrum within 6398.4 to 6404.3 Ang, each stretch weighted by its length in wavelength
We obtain 6.38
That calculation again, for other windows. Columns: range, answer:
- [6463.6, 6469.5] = 6.21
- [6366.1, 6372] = 6.45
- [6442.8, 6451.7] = 6.21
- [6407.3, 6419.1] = 6.4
